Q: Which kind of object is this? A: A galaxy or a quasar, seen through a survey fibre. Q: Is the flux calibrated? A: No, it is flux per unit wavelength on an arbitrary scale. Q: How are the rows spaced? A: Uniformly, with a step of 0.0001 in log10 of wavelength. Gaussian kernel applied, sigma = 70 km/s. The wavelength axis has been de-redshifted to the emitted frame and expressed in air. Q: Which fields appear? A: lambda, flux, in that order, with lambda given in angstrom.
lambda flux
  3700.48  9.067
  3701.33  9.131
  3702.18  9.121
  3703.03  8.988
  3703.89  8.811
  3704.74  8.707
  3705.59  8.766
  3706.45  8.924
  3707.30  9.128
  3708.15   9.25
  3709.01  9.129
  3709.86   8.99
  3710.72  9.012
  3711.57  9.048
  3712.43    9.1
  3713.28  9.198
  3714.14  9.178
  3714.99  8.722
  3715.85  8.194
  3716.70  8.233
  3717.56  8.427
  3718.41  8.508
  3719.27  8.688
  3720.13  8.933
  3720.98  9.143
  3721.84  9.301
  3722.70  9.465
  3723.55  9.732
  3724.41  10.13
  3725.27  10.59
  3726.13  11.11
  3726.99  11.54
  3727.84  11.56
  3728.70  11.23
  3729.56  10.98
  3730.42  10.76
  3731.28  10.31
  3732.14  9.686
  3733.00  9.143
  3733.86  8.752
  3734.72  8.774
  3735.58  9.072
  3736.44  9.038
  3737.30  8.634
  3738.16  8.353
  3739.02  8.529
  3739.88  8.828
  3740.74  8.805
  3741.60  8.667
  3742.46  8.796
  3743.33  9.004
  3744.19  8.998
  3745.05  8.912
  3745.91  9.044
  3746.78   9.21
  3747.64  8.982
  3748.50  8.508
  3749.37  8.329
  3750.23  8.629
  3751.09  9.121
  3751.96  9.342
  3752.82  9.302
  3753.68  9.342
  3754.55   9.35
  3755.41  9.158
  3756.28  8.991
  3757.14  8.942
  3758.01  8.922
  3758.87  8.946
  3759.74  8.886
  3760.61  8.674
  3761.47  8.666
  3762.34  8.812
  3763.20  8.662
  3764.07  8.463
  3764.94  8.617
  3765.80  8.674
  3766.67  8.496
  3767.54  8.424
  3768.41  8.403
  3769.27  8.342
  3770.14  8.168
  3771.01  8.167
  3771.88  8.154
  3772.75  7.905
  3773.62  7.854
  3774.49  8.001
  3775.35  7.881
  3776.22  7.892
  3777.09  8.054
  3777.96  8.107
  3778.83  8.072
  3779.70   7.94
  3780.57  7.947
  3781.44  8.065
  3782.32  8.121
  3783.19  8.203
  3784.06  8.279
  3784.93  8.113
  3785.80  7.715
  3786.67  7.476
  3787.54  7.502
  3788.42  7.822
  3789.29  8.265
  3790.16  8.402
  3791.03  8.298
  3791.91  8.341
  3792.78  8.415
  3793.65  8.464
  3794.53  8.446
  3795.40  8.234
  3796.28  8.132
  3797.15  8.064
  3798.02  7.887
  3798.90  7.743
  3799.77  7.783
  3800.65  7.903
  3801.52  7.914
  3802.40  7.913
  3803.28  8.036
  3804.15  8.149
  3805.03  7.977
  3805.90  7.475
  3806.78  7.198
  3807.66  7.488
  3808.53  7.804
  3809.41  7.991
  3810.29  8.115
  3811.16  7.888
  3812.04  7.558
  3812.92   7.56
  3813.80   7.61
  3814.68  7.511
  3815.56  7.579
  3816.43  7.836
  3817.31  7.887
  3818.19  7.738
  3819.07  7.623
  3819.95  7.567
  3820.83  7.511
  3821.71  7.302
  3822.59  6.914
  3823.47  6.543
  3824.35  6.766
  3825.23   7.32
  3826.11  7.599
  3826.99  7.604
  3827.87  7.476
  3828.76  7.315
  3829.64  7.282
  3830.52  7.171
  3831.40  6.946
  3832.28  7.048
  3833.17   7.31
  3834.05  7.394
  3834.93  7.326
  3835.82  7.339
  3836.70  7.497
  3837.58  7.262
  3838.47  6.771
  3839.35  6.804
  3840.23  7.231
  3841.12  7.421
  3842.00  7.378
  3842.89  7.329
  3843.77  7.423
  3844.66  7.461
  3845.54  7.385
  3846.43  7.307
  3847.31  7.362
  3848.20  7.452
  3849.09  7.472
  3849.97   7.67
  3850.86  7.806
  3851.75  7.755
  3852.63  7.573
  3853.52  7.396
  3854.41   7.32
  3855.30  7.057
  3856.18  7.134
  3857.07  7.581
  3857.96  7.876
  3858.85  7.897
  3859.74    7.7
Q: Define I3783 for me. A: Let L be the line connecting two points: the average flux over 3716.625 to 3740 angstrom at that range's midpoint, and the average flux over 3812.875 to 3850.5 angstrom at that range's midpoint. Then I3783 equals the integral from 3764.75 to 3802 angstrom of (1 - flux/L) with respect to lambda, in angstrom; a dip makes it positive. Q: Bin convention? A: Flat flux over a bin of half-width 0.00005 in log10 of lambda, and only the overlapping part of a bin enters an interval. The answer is 1.3 angstrom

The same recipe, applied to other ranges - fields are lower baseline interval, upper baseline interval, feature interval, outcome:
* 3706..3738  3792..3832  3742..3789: 0.6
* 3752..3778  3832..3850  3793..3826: 0.5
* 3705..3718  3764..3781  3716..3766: -3.9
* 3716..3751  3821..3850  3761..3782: 0.8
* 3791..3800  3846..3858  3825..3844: 1.0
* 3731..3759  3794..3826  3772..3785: 0.4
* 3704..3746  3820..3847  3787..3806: -0.3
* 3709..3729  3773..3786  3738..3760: -0.5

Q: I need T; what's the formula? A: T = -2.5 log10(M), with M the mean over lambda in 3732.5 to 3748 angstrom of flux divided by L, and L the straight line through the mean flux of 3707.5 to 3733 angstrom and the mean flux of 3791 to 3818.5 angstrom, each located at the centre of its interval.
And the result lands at 0.04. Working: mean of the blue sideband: 9.58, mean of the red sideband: 7.9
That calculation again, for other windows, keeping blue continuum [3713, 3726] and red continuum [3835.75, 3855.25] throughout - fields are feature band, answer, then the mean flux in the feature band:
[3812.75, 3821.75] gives 0.02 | 7.63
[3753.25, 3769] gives -0.03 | 8.8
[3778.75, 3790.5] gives 0.03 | 7.99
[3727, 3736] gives -0.13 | 10.1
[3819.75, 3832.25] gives 0.06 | 7.23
